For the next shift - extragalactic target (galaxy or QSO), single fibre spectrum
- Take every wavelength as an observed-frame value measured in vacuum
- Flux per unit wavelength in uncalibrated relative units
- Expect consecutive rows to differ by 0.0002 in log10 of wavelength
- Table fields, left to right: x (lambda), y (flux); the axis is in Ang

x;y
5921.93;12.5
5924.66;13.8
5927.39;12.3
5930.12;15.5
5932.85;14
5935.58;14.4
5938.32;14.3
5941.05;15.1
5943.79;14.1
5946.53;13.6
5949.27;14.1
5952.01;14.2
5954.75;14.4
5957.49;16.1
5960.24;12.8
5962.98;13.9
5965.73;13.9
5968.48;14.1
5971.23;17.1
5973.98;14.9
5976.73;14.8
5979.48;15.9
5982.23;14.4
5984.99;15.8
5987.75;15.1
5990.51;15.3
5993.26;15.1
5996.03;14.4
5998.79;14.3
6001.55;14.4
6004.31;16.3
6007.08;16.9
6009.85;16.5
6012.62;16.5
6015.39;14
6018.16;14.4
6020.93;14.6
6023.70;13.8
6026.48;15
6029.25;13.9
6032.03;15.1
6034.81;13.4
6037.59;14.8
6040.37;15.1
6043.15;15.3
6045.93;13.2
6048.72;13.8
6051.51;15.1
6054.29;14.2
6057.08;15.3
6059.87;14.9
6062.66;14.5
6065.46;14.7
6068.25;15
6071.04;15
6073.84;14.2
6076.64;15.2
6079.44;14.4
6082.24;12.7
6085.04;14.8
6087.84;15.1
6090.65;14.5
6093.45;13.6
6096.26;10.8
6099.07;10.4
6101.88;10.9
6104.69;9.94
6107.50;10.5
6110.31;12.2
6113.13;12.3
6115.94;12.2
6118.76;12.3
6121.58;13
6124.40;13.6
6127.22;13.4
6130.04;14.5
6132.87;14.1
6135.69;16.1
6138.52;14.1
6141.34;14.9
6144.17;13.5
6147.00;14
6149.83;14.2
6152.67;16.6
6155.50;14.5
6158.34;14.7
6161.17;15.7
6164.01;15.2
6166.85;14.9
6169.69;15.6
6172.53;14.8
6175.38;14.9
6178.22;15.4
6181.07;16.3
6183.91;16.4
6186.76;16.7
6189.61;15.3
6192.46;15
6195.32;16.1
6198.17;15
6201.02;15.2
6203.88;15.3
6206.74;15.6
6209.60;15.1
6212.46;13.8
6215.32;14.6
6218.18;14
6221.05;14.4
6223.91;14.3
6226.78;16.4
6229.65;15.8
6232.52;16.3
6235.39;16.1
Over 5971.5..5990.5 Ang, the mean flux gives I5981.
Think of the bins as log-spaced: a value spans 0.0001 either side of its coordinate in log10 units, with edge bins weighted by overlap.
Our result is 15.3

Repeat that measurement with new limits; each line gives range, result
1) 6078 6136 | 12.9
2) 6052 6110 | 13.5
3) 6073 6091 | 14.4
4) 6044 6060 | 14.4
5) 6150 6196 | 15.5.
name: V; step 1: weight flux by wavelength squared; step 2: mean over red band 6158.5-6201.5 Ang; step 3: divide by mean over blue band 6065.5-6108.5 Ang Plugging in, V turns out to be 1.2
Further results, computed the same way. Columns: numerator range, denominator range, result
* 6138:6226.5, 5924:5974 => 1.13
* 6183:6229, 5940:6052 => 1.10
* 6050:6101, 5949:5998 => 0.98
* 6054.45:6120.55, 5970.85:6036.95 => 0.91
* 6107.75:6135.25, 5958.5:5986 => 0.93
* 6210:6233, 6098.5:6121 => 1.35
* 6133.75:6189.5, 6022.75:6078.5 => 1.08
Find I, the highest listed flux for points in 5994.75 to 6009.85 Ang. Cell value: 16.9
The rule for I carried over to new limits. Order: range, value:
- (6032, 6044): 15.3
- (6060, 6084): 15.2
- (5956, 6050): 17.1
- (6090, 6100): 14.5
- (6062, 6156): 16.6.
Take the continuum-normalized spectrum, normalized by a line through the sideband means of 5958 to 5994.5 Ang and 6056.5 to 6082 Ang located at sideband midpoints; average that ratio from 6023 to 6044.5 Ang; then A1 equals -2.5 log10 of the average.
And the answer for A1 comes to 0.01 mag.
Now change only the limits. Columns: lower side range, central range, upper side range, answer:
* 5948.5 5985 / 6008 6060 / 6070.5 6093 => -0.011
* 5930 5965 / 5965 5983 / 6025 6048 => -0.055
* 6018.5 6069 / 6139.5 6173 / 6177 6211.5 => 0.032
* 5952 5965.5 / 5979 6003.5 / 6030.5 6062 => -0.044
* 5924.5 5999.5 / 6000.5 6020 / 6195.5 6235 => -0.064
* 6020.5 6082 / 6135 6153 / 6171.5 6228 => 0.026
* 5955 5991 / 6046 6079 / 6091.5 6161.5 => -0.053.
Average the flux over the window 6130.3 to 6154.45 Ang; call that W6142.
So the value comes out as 14.7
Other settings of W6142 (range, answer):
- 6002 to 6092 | 14.8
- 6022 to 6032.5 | 14.4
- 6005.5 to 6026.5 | 15.2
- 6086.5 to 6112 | 12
